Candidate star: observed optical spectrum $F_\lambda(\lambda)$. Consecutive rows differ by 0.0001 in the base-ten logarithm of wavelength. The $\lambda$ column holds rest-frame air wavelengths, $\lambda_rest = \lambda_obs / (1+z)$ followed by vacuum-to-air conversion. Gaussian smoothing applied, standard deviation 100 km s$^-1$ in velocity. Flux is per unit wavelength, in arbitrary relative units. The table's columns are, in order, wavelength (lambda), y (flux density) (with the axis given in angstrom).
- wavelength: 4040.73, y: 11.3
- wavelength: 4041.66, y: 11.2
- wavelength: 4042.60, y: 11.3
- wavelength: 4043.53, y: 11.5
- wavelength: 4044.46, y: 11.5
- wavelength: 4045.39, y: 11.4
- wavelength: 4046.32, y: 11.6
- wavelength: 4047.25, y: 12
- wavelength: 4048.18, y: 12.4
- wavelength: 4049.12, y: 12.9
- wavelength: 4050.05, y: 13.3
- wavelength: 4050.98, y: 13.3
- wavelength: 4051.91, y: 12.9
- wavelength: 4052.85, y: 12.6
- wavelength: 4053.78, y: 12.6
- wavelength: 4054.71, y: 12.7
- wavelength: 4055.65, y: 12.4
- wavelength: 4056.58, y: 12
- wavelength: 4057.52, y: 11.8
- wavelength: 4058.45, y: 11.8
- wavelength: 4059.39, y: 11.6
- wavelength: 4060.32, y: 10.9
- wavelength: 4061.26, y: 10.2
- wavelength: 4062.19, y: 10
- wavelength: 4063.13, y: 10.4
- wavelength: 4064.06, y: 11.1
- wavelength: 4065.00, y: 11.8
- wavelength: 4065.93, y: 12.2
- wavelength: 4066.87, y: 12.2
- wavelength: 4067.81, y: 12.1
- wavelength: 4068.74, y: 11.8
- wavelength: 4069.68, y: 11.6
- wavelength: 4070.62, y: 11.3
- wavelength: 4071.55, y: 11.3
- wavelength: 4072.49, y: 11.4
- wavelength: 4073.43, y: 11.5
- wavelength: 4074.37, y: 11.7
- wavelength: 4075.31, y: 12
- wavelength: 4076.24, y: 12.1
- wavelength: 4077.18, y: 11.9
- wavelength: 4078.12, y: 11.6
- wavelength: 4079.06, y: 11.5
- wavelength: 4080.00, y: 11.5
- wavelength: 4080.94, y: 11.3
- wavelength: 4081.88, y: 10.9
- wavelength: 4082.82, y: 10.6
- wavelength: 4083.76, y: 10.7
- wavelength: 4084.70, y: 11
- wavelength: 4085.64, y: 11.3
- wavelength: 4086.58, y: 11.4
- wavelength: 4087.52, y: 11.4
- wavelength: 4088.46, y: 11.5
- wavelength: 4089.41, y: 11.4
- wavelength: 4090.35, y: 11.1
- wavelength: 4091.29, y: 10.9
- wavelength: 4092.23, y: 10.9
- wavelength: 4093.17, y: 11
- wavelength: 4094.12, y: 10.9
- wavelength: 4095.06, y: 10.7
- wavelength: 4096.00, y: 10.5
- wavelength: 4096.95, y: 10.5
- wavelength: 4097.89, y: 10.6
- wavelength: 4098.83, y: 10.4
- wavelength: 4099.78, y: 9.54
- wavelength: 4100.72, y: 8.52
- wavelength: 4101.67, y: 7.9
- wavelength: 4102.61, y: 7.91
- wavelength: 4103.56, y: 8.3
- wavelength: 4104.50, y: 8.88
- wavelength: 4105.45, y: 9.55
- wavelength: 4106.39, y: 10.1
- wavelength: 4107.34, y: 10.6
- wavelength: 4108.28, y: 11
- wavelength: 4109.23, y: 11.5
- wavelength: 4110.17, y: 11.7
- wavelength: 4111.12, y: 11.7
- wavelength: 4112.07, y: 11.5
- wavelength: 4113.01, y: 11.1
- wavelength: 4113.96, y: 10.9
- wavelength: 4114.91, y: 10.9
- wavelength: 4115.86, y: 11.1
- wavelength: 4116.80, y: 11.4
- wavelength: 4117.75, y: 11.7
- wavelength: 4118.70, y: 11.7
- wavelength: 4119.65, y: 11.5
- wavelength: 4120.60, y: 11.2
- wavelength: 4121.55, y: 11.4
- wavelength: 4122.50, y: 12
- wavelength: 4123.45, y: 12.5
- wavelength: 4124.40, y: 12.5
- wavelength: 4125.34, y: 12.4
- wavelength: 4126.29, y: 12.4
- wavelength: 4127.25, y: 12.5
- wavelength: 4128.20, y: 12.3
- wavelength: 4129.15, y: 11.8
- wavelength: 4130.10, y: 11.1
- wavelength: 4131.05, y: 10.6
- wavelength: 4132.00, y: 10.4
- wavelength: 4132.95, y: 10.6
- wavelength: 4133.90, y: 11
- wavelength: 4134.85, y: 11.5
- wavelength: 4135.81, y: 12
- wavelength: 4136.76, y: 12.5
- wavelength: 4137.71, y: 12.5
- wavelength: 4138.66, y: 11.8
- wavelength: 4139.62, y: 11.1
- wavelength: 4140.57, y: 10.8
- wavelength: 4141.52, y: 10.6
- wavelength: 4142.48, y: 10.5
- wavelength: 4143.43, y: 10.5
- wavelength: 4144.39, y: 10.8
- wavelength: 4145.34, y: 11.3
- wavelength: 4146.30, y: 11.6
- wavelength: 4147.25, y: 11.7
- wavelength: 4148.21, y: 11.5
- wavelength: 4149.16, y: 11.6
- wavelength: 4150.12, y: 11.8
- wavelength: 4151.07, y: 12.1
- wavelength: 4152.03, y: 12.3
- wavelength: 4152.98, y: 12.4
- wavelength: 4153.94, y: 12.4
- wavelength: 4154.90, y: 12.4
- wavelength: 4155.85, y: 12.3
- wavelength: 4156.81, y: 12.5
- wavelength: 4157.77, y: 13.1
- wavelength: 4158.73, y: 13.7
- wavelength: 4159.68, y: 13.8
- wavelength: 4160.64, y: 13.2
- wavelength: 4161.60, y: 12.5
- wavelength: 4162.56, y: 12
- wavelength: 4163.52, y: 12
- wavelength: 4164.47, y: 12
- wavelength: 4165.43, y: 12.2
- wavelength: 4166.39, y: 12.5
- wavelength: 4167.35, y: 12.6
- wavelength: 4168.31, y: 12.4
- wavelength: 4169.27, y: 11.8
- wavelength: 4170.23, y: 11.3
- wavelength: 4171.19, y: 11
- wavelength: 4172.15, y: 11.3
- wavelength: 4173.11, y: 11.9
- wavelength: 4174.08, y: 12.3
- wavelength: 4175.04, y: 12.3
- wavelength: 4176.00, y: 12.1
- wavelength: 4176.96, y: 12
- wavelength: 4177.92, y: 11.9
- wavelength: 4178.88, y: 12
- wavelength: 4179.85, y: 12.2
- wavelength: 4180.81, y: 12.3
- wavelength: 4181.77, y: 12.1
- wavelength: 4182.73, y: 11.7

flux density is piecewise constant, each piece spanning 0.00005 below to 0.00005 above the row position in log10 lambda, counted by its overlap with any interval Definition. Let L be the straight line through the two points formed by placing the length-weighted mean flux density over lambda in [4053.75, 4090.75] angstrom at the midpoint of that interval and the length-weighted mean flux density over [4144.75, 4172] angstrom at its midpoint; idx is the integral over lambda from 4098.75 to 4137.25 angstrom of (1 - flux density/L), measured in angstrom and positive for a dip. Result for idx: 2.9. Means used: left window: 11.5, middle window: 11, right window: 12.2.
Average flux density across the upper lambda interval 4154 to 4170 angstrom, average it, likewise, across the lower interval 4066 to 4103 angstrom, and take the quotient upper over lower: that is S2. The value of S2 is 1.14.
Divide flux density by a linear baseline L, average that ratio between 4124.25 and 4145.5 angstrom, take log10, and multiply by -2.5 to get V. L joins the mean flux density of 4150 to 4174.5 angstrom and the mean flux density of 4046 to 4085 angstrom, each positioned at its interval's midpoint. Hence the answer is 0.064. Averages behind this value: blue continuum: 11.7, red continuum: 12.3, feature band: 11.4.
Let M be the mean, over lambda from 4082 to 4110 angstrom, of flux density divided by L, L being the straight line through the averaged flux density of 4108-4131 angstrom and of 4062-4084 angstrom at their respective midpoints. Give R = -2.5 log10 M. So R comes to 0.115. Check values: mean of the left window 11.5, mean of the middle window 10.4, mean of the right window 11.6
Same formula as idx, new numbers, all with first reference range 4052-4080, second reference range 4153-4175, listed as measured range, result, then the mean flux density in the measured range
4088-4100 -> 1.1 angstrom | 10.8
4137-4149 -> 0.9 angstrom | 11.3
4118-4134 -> 0.5 angstrom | 11.7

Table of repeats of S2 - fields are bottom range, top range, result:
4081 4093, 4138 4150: 1.01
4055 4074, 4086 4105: 0.89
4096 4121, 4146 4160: 1.18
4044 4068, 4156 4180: 1.03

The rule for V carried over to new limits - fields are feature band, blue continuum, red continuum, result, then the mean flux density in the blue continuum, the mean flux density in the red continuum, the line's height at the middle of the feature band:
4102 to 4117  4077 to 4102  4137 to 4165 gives 0.07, 10.8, 12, 11.2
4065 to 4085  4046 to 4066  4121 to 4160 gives 0.03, 11.9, 11.8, 11.9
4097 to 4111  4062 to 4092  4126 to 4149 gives 0.16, 11.4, 11.4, 11.4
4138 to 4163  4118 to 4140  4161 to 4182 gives -0.01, 11.7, 12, 11.9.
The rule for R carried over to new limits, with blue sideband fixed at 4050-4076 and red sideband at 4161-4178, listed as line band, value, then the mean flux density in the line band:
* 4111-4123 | 0.05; 11.4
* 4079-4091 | 0.06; 11.2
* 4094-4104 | 0.23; 9.57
